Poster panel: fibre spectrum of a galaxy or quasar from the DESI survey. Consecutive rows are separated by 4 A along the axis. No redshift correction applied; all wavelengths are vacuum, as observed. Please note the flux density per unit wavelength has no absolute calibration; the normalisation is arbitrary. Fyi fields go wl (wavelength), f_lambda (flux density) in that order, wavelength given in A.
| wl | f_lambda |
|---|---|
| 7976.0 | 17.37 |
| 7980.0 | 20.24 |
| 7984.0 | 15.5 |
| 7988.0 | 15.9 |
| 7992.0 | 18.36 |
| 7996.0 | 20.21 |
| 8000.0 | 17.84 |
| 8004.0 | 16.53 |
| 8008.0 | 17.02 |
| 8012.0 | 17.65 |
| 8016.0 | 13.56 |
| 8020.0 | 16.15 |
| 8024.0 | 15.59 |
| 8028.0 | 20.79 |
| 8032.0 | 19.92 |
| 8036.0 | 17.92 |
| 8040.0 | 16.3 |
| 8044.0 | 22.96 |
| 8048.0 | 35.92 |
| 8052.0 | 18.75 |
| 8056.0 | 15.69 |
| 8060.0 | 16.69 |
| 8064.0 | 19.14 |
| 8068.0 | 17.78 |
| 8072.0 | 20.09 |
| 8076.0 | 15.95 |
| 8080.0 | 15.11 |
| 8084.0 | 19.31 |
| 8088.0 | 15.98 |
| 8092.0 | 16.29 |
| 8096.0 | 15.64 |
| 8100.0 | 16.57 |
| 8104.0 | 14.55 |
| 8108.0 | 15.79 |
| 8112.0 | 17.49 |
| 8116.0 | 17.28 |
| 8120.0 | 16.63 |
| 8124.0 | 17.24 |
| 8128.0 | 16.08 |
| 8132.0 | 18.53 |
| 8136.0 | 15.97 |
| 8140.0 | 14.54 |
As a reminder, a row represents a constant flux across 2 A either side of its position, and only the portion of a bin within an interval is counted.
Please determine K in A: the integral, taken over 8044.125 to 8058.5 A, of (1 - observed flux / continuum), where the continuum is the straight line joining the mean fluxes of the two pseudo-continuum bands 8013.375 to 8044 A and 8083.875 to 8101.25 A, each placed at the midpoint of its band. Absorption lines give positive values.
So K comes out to -5.0 A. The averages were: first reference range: 17.6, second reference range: 16.5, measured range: 23.2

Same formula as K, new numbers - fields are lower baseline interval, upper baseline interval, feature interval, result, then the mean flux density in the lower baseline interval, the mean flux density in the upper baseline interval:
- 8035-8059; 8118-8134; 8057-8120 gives 7.1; 21.2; 17.1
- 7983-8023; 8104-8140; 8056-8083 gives -1.1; 16.9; 16.6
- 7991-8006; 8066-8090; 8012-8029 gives 1.5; 18.2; 17.4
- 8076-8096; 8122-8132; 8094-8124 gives 0.8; 16.5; 17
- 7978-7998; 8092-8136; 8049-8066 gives -1.4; 18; 16.5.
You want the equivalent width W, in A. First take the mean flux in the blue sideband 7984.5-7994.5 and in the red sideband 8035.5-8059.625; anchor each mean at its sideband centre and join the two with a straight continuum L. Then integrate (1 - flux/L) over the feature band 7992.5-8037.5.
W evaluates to 2.91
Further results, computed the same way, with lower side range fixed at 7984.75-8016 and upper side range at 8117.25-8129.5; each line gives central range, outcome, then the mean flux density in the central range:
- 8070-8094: -0.3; 17.1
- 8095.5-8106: 0.8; 15.6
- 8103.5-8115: 0.4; 16.2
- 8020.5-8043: -1.4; 18.2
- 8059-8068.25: -0.6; 18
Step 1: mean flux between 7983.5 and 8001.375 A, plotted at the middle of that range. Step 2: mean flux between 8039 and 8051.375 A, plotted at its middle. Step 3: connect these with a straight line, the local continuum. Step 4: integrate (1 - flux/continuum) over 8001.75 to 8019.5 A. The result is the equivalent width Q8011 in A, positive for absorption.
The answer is 3.5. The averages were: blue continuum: 17.7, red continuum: 25.1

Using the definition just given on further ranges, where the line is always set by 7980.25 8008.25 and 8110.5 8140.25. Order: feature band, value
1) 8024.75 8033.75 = -1.2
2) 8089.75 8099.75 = 0.5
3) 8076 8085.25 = 0.2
